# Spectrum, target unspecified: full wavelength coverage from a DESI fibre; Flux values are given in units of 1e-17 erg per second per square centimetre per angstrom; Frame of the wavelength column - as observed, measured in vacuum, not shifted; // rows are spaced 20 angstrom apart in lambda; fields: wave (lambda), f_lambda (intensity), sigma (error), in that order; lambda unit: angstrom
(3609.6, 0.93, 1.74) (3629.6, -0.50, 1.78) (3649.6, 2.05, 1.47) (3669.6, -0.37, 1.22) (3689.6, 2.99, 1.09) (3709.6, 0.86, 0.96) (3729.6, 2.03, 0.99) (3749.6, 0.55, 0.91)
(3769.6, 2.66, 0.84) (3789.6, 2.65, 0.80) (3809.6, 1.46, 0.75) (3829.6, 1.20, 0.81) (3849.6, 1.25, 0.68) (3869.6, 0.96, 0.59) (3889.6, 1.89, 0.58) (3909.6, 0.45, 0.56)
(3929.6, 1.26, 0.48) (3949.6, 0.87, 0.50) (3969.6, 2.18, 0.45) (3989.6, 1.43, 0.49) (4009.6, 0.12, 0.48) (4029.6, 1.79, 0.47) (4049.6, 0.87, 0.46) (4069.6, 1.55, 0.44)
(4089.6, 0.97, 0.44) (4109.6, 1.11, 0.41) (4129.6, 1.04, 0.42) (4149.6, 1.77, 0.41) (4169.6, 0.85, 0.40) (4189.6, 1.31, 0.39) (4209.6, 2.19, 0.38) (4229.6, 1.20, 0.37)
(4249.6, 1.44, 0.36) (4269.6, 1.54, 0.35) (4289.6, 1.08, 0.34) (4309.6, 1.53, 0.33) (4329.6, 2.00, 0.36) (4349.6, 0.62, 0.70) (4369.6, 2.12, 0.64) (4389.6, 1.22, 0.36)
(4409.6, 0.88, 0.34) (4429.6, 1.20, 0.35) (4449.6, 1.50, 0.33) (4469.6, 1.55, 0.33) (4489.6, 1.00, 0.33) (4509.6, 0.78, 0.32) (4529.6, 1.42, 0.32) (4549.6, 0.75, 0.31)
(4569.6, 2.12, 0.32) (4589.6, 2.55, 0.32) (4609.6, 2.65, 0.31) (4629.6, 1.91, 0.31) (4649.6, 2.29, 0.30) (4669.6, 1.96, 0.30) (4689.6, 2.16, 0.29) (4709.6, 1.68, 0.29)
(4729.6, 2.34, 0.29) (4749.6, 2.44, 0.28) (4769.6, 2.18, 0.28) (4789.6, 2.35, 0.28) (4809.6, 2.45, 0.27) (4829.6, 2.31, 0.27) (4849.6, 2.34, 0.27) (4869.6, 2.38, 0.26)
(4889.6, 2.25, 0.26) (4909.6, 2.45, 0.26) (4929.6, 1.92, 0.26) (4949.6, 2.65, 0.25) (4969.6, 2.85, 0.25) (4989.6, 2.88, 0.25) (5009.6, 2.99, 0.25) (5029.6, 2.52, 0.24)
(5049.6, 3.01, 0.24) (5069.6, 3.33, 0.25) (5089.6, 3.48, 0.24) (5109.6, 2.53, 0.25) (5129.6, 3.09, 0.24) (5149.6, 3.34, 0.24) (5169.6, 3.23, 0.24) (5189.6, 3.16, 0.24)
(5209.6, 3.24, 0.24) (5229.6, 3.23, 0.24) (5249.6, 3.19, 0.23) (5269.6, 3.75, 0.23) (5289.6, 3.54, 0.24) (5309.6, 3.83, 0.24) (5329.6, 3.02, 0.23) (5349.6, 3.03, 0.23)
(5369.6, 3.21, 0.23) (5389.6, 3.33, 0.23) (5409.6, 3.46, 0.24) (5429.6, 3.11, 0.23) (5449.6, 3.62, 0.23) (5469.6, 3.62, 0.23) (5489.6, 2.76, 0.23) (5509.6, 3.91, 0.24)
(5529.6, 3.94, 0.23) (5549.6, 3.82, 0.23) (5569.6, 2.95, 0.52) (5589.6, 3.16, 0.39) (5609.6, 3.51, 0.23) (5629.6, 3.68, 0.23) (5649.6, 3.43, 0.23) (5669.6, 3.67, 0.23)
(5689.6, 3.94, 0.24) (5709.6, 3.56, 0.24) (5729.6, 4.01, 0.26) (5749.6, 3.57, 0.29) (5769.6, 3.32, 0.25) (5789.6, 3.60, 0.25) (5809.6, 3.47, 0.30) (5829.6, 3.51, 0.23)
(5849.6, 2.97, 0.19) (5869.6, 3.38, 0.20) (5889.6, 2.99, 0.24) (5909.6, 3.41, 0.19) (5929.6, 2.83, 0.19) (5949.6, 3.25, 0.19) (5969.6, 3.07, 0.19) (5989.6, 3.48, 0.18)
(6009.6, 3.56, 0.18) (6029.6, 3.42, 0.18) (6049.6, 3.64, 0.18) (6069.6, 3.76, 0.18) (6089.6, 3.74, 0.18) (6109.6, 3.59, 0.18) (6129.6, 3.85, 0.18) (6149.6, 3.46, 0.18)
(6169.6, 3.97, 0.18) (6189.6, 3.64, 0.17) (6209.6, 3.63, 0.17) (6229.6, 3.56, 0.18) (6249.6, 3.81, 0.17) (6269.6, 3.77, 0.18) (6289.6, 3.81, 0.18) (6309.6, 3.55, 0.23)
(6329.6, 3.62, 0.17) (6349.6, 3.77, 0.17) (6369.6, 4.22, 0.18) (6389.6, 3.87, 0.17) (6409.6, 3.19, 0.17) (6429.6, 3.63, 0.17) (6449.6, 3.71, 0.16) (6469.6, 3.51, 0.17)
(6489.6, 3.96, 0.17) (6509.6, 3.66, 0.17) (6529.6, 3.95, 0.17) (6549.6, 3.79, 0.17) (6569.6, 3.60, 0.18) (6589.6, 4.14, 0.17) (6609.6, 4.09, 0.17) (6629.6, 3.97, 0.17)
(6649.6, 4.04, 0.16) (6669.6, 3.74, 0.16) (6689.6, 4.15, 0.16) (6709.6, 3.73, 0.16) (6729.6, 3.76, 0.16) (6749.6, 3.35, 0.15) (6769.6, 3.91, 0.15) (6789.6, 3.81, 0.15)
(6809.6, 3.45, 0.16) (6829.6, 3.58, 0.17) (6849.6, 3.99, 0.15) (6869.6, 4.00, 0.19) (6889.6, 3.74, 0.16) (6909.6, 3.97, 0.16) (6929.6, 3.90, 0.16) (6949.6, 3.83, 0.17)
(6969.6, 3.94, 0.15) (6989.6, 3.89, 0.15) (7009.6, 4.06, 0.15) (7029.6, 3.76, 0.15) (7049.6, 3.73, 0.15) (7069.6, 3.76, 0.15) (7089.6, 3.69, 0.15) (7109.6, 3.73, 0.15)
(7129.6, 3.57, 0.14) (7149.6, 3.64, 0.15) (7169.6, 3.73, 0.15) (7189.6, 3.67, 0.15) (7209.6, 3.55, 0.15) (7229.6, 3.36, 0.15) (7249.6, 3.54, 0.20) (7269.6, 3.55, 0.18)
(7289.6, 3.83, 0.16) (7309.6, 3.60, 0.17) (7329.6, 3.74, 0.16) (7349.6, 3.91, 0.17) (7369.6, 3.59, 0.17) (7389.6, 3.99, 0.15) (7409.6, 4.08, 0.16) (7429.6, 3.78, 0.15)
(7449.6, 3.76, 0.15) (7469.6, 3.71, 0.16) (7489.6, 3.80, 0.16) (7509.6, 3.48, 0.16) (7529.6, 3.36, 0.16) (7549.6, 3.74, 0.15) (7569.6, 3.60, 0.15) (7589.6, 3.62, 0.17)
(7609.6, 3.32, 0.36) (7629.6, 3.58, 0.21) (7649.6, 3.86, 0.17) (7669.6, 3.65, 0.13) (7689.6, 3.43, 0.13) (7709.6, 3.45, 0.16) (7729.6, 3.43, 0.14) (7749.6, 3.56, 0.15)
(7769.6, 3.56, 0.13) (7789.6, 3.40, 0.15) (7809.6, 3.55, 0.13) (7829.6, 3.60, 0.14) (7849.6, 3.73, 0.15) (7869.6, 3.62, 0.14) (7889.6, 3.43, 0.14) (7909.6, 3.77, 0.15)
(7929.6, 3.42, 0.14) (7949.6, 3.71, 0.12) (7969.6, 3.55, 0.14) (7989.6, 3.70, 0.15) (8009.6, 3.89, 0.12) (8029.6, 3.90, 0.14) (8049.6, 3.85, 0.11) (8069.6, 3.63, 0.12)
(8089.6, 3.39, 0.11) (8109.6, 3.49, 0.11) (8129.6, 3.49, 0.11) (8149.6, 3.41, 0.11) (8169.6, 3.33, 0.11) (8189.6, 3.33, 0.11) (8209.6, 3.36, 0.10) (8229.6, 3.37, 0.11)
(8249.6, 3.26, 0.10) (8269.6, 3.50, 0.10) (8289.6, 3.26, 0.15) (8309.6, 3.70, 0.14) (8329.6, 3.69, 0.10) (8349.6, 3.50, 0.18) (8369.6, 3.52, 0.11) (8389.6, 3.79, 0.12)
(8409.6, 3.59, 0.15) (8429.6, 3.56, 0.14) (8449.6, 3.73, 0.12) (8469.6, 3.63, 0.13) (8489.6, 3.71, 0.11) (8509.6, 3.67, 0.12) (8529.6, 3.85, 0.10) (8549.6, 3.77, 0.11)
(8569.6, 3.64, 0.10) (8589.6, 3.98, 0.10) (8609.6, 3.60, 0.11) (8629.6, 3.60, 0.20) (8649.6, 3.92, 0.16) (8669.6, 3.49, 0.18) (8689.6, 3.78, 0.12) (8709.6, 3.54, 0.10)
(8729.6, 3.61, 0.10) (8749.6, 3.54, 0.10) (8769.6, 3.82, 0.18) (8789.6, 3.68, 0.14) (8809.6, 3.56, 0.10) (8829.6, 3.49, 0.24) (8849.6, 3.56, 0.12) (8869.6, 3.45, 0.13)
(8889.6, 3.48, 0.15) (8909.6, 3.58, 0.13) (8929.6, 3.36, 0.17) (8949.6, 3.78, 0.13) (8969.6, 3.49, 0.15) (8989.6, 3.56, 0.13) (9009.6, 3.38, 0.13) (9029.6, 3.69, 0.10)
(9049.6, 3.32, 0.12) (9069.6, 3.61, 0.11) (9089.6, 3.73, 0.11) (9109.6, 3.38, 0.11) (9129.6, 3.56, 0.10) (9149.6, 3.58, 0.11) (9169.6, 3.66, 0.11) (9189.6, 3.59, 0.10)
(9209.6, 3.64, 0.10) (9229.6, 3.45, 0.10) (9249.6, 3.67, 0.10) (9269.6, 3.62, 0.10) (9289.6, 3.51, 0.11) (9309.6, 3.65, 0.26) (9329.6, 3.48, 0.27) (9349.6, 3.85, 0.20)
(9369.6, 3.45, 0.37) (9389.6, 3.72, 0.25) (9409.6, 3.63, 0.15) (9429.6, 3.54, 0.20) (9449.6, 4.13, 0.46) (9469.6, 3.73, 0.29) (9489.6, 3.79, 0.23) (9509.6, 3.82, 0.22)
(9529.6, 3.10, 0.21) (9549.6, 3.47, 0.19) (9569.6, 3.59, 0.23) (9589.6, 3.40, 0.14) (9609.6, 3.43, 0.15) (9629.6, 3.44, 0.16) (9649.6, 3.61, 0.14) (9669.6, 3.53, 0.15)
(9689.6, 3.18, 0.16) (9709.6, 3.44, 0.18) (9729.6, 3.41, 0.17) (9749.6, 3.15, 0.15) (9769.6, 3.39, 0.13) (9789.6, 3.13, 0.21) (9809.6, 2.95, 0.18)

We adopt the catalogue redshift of 0.146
